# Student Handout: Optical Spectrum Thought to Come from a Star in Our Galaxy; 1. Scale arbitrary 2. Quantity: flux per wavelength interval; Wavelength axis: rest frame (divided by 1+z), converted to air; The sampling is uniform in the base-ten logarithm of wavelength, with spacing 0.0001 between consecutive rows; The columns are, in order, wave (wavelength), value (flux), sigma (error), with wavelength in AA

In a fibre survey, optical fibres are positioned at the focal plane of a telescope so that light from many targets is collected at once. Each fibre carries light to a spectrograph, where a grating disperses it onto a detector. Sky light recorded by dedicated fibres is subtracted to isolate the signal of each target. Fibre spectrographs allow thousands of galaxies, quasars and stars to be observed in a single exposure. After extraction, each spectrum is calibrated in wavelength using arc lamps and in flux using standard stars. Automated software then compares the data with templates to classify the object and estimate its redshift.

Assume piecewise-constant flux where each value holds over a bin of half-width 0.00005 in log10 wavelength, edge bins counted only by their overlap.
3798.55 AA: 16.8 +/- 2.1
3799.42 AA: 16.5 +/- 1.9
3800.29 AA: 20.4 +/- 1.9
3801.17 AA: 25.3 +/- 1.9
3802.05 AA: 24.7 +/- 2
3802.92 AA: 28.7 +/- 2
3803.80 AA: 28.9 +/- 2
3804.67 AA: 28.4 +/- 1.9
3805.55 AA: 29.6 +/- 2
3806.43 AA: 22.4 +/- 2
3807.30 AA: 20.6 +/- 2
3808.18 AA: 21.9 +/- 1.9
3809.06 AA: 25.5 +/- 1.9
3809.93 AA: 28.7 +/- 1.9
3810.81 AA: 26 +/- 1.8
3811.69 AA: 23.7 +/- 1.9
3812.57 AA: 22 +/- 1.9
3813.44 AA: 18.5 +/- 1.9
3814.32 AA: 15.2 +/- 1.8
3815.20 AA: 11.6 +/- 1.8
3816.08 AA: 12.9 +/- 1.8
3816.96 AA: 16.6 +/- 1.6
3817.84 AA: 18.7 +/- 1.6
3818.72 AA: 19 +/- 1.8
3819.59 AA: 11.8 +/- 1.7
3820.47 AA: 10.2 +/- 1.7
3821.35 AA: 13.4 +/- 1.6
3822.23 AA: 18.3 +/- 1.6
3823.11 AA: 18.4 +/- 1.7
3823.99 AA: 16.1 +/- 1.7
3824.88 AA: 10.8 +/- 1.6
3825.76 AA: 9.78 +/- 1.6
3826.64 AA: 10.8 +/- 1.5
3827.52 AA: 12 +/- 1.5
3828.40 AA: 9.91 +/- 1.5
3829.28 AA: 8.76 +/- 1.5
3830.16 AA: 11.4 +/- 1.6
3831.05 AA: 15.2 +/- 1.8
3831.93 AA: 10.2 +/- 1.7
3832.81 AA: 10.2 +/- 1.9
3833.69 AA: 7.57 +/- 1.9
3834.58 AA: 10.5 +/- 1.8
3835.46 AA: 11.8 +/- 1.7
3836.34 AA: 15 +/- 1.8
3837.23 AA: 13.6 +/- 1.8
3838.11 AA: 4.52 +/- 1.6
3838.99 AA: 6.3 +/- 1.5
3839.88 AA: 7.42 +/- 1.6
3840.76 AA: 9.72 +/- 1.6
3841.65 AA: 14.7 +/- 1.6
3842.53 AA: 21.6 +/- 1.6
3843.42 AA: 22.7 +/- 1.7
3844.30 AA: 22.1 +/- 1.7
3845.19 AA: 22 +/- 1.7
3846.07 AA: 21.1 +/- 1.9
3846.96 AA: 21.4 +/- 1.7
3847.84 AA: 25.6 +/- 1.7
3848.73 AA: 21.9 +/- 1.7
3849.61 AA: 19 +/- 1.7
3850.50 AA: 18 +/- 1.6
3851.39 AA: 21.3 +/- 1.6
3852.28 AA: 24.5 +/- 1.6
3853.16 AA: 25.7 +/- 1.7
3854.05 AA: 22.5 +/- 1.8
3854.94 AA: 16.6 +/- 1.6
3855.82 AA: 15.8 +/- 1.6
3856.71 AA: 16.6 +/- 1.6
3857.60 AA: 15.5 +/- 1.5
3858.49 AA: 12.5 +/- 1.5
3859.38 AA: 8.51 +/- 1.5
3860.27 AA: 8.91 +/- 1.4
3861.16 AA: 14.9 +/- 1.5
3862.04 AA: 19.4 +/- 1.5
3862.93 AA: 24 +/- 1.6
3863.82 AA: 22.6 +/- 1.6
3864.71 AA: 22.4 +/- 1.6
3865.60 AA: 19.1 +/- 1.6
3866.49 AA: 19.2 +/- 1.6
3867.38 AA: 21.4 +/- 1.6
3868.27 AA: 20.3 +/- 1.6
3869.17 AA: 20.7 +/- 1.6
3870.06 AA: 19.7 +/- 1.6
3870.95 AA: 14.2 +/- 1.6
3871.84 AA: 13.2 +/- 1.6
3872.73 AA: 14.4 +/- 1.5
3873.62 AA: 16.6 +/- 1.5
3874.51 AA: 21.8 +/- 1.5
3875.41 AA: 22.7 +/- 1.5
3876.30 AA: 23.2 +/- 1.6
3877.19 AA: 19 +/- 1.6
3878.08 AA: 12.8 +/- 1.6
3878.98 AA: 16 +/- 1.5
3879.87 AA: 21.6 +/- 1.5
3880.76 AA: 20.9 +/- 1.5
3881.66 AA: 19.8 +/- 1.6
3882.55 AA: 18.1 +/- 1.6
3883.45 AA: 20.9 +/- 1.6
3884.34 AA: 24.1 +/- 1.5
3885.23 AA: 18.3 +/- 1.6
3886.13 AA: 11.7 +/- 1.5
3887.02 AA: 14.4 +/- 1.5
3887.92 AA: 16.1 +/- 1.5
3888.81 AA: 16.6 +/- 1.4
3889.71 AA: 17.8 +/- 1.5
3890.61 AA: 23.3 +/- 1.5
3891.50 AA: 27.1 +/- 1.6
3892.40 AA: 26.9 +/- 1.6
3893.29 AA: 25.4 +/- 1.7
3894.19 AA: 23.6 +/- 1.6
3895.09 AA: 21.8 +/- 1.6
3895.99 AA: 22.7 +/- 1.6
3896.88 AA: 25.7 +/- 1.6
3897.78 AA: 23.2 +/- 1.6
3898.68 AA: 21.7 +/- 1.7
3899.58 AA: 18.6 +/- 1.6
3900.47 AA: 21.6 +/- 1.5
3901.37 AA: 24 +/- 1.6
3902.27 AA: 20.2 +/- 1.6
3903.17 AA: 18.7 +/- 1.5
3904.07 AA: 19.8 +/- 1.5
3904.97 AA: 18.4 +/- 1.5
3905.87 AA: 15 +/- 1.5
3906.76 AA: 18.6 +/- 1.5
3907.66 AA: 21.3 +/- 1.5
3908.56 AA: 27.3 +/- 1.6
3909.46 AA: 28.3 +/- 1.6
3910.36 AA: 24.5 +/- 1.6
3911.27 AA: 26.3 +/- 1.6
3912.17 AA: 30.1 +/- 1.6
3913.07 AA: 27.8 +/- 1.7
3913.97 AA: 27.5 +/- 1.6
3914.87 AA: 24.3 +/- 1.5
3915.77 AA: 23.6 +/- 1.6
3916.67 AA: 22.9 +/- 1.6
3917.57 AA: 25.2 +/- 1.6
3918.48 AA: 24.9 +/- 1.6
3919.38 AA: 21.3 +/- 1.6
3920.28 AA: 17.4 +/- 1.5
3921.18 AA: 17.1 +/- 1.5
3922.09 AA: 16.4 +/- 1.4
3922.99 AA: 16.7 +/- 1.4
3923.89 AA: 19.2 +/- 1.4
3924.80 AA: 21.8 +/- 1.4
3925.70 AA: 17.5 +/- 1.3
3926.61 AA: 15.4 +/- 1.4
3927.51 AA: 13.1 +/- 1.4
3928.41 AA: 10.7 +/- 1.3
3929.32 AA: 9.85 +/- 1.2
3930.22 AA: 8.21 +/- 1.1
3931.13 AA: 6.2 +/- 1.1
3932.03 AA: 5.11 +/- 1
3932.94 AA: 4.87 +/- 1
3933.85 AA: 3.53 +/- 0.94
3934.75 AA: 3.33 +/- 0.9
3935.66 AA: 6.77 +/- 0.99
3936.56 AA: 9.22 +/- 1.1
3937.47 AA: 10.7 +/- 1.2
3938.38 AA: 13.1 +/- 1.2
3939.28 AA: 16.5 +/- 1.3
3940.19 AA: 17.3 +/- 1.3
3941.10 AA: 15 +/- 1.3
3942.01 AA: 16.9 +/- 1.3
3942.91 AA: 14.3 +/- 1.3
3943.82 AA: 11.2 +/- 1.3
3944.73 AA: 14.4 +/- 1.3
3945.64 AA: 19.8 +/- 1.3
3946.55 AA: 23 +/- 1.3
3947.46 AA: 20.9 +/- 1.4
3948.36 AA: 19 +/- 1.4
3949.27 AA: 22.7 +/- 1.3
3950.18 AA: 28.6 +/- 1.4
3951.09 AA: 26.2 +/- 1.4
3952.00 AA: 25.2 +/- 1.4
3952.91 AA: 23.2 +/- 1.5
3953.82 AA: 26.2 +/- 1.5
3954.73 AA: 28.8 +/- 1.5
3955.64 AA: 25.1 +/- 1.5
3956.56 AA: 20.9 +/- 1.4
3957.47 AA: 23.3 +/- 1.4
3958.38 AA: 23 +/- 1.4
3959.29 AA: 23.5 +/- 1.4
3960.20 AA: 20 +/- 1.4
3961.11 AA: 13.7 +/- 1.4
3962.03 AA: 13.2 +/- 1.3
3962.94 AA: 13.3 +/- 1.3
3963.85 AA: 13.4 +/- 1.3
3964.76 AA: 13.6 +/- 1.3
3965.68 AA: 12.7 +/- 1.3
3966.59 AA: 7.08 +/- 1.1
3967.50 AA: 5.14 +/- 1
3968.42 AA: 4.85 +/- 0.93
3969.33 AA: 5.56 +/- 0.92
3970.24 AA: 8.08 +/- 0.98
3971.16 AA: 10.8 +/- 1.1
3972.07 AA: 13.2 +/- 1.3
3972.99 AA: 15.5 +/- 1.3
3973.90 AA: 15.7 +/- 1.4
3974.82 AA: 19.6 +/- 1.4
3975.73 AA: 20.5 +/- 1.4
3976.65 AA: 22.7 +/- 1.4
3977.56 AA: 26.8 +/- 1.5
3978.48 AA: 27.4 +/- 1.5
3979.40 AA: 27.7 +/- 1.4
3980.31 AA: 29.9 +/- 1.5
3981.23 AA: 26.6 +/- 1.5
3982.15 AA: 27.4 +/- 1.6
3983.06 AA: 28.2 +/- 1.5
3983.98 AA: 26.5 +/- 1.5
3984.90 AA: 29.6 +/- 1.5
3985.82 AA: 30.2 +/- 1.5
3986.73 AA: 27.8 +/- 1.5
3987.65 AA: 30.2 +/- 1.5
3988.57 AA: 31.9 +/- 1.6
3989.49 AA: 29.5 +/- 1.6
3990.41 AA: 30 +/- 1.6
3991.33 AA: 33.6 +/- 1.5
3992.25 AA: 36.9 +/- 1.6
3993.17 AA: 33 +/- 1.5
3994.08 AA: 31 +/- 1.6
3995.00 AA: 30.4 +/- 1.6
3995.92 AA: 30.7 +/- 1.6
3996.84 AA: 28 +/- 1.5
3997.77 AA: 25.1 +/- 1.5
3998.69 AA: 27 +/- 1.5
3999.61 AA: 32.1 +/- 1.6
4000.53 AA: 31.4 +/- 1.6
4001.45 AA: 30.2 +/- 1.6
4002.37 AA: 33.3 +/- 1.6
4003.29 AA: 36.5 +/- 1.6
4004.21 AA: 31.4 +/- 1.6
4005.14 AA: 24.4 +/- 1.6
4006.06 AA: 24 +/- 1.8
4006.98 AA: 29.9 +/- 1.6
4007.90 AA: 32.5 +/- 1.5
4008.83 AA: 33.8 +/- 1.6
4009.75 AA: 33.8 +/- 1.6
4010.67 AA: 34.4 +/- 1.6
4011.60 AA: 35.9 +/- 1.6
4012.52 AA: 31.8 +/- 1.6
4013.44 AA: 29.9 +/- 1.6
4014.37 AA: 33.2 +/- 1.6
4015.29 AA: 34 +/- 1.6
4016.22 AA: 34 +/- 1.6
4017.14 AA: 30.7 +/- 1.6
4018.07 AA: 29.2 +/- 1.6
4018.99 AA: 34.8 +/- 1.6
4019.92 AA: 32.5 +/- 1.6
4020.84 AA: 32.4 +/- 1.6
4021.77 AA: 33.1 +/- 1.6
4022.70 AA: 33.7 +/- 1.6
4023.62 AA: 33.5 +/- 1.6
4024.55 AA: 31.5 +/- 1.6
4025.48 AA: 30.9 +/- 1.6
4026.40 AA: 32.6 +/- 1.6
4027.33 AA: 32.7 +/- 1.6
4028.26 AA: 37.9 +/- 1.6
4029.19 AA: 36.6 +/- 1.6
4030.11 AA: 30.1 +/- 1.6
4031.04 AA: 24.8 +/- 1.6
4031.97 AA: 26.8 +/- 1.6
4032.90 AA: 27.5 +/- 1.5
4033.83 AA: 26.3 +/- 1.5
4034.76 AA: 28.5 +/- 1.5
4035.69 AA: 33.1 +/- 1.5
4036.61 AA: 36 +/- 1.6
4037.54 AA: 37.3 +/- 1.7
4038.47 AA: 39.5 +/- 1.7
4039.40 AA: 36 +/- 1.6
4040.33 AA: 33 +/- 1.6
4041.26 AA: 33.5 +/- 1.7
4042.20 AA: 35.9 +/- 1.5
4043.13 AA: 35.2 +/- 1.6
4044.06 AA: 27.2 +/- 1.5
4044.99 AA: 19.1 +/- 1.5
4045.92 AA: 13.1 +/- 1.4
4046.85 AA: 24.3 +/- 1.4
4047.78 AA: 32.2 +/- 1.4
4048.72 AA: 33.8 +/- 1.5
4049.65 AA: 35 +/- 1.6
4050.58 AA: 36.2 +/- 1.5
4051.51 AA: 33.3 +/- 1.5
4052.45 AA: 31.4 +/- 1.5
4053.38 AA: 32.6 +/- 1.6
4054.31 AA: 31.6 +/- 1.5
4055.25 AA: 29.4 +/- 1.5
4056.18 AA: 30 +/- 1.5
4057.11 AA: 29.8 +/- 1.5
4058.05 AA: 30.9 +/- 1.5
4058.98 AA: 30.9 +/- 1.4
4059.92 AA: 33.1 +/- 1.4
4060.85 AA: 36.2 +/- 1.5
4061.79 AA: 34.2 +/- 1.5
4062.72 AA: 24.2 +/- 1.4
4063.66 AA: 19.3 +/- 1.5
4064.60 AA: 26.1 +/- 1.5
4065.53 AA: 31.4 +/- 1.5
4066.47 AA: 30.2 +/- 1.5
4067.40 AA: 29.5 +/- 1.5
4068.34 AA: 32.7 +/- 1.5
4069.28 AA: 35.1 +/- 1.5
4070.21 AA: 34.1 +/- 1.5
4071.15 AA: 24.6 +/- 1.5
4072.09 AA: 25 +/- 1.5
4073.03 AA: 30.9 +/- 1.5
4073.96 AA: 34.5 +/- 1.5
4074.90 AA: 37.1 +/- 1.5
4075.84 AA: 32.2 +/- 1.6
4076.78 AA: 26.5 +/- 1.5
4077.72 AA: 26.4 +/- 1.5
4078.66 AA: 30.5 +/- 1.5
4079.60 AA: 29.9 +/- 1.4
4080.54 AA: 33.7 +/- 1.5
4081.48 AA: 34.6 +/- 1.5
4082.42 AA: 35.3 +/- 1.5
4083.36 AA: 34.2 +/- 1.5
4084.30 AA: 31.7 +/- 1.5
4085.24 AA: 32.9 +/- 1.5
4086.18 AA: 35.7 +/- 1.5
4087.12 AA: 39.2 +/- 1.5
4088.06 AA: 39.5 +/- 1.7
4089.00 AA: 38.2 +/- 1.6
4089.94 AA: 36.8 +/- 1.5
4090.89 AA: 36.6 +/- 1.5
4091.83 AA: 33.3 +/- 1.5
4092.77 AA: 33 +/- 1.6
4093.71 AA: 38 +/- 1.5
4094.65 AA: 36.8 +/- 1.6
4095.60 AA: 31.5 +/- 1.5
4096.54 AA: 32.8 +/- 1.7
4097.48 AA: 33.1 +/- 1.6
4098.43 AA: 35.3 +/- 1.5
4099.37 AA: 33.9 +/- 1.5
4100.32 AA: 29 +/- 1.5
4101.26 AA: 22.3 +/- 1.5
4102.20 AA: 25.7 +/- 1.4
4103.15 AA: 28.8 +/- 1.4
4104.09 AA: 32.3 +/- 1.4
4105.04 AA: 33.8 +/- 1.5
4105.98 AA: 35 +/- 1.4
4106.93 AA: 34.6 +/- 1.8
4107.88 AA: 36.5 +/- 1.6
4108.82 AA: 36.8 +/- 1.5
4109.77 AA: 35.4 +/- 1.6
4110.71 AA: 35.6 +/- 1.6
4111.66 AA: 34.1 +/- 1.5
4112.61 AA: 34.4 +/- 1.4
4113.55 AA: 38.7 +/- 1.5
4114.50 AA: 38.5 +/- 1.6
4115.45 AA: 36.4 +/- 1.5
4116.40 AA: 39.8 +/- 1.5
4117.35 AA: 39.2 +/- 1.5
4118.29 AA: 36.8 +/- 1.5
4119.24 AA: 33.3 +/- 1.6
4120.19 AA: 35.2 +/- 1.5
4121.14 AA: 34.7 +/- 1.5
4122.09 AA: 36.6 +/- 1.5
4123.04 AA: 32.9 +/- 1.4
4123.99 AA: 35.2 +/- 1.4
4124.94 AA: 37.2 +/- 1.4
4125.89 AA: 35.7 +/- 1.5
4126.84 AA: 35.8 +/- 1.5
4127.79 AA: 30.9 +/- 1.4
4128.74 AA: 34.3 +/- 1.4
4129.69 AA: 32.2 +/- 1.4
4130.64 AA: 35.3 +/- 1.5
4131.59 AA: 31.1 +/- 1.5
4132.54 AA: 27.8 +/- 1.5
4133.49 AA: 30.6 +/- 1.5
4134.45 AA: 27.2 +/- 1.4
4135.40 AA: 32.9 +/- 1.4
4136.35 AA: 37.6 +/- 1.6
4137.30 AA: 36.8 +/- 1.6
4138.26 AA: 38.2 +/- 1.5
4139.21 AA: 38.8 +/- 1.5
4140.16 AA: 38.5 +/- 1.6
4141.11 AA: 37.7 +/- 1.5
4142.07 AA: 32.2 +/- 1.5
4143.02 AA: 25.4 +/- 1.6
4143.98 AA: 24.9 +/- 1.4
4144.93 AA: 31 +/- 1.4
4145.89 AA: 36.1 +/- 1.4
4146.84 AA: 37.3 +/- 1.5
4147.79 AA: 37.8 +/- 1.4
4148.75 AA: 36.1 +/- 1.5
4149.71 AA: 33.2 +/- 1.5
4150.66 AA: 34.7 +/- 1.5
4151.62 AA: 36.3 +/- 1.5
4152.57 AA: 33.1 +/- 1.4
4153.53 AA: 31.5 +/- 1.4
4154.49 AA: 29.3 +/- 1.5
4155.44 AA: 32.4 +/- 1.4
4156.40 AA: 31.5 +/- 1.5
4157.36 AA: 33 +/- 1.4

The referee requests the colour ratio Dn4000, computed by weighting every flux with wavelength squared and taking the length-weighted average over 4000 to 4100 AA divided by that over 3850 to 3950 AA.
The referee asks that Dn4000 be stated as 1.9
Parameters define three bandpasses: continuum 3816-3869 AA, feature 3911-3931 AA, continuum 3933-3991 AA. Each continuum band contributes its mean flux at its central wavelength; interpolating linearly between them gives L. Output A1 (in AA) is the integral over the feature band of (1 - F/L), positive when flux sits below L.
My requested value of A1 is -1.8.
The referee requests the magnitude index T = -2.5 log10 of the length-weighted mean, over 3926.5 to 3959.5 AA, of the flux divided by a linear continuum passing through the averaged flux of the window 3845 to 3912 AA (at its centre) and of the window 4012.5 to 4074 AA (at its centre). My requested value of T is 0.45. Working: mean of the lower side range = 20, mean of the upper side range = 31.2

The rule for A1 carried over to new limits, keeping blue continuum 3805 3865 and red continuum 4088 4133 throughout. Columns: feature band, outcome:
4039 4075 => 0.5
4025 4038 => -1.0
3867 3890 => 1.4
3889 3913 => -2.1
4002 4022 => -2.8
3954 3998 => 6.1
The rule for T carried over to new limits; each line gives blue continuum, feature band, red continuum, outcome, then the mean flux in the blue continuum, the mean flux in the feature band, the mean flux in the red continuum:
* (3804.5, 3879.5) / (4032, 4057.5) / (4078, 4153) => -0.05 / 17.2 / 31.1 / 34.2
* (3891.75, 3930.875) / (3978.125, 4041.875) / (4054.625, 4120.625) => -0.14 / 21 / 31.3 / 32.9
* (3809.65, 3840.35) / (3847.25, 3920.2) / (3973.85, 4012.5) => -0.07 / 13.8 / 20.5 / 29.4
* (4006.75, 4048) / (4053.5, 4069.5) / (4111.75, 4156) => 0.08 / 31.7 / 30.2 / 34.4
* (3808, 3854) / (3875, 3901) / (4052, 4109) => -0.03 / 16.3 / 20.6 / 32.1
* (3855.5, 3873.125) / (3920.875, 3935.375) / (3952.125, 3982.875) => 0.47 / 17.2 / 11.7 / 18.6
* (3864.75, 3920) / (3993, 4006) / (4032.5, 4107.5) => -0.10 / 21.1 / 30.1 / 31.8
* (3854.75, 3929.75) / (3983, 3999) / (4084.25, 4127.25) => -0.13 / 19.8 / 30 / 34.8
